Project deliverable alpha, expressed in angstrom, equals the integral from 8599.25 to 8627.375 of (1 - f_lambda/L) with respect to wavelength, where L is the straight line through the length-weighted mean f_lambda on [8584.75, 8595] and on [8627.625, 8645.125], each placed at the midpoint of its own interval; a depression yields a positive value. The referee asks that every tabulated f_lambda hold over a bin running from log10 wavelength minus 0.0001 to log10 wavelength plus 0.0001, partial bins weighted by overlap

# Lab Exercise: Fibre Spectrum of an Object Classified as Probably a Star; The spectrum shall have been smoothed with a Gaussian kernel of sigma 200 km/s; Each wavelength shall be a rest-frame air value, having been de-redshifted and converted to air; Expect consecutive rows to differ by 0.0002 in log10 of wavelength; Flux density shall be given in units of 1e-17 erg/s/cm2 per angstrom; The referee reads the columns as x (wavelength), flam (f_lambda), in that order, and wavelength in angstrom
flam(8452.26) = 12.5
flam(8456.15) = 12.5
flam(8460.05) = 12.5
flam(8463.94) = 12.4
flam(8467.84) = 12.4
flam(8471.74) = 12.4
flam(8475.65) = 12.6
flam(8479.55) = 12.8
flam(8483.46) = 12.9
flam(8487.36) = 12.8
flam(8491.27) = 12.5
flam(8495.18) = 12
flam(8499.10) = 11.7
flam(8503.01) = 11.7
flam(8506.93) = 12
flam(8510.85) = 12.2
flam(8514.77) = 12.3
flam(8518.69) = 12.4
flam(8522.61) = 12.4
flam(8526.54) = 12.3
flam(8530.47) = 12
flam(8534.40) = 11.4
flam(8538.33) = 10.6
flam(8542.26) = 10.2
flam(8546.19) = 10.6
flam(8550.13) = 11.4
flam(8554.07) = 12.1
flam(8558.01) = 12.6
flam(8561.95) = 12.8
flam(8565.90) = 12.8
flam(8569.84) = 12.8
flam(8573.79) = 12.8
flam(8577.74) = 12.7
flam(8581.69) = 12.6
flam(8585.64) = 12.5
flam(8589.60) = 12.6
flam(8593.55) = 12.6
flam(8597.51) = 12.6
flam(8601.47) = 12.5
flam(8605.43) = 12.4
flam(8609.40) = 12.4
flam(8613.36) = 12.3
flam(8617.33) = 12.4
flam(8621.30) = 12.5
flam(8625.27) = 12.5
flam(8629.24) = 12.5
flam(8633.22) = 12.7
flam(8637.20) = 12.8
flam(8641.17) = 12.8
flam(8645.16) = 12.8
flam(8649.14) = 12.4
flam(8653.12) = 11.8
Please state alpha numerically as 0.5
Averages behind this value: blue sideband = 12.6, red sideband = 12.7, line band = 12.4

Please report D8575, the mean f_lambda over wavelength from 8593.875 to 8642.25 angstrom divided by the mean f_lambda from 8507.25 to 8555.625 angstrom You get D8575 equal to 1.1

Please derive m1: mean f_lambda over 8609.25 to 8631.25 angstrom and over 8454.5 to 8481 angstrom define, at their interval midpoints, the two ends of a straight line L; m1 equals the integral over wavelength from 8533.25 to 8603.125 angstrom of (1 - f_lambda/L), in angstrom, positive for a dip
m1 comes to 1.9 angstrom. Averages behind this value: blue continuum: 12.5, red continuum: 12.4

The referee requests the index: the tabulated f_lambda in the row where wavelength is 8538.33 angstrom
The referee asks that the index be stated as 10.6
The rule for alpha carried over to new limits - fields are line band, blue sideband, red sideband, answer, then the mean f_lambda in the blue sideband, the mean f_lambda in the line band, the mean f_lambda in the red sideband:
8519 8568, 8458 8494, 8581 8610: 3.0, 12.6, 11.8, 12.5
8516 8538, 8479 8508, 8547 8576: 0.6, 12.3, 12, 12.4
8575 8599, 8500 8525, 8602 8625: -0.5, 12.2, 12.6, 12.4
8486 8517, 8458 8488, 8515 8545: -0.1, 12.6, 12.1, 11.6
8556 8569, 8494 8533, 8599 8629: -0.5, 12.1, 12.7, 12.4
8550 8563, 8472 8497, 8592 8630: 0.2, 12.6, 12.3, 12.5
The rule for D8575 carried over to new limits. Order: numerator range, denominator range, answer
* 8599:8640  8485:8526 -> 1.02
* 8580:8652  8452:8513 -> 1.01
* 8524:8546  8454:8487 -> 0.90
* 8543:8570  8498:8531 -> 0.99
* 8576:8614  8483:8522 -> 1.02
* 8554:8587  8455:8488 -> 1.01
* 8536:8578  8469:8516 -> 0.97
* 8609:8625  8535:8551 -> 1.16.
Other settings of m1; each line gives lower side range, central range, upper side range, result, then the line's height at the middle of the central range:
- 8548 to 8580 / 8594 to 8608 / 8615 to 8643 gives 0.0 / 12.6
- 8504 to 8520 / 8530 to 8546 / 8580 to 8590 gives 1.8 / 12.3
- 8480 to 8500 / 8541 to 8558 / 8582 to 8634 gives 1.6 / 12.5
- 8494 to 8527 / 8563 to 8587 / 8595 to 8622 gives -0.7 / 12.3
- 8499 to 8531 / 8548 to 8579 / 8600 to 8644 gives -0.4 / 12.3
